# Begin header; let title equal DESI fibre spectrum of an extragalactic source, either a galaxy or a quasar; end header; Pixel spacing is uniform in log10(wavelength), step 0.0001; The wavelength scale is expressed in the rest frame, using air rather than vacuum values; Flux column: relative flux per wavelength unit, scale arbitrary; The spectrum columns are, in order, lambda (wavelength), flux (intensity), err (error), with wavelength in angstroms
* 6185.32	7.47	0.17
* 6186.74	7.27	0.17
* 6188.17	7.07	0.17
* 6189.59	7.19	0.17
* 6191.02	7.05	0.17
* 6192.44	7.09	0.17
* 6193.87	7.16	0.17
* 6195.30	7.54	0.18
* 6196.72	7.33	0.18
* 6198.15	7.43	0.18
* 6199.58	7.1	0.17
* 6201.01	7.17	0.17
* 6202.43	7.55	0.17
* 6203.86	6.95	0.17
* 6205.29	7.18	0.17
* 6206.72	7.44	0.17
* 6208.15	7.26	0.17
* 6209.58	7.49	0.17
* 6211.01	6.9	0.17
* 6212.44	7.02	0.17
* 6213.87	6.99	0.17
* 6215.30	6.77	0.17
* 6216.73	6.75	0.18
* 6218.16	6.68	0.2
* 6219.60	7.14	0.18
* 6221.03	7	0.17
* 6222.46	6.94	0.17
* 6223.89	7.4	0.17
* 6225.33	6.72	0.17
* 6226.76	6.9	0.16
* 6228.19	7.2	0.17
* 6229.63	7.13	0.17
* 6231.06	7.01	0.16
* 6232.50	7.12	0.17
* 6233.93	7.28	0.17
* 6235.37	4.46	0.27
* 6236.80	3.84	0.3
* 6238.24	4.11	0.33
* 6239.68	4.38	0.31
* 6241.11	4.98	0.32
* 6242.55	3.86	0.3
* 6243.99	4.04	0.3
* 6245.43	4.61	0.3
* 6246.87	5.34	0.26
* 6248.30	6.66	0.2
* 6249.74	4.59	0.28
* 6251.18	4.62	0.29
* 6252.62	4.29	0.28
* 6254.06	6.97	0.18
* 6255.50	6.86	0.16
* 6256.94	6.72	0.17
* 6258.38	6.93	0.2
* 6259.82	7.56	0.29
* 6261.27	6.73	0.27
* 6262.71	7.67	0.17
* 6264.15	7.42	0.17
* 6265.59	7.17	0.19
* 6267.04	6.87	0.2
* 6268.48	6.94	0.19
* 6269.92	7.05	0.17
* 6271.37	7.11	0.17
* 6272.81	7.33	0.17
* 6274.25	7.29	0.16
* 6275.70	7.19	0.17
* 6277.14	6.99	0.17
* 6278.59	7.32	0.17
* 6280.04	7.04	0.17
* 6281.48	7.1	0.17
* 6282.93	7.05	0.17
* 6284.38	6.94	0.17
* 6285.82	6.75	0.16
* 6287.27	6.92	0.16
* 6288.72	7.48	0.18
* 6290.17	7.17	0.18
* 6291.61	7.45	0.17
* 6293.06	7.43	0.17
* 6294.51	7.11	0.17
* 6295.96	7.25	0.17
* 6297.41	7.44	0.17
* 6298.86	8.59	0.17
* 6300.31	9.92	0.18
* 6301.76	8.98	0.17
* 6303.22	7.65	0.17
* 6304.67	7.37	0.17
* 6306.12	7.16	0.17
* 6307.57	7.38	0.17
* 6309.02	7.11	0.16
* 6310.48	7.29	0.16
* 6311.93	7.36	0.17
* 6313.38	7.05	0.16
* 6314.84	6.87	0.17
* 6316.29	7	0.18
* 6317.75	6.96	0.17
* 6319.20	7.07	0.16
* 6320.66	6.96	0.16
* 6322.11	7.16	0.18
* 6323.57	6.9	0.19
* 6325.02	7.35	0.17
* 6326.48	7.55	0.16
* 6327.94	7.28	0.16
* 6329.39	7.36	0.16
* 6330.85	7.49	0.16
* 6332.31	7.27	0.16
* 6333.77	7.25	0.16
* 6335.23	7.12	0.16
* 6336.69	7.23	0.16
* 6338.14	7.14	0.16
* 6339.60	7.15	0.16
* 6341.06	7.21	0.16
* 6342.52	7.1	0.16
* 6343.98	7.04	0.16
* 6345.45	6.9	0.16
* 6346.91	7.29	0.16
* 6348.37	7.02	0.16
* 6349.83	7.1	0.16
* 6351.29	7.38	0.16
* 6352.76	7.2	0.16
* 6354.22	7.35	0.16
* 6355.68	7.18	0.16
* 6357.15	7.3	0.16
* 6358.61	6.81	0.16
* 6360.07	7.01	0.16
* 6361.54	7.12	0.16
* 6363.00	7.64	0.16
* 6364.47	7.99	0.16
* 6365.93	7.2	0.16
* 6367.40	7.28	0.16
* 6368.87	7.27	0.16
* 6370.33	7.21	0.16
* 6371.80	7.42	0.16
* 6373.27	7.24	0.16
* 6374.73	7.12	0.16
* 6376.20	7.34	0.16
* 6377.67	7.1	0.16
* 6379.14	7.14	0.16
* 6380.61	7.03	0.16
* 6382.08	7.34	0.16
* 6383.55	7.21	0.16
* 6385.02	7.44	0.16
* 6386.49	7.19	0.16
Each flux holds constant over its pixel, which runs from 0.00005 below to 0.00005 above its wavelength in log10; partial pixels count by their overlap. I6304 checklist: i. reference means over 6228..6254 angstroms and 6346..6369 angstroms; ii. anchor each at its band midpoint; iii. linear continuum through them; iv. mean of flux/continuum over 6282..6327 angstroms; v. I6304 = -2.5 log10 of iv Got -0.160 mag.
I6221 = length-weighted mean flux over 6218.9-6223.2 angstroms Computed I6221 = 7.04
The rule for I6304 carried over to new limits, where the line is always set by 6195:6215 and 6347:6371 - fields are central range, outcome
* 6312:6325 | 0.03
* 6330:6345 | 0.01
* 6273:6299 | 0.00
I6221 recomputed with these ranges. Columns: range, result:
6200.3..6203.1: 7.38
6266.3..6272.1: 6.99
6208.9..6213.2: 7.13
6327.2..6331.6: 7.38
